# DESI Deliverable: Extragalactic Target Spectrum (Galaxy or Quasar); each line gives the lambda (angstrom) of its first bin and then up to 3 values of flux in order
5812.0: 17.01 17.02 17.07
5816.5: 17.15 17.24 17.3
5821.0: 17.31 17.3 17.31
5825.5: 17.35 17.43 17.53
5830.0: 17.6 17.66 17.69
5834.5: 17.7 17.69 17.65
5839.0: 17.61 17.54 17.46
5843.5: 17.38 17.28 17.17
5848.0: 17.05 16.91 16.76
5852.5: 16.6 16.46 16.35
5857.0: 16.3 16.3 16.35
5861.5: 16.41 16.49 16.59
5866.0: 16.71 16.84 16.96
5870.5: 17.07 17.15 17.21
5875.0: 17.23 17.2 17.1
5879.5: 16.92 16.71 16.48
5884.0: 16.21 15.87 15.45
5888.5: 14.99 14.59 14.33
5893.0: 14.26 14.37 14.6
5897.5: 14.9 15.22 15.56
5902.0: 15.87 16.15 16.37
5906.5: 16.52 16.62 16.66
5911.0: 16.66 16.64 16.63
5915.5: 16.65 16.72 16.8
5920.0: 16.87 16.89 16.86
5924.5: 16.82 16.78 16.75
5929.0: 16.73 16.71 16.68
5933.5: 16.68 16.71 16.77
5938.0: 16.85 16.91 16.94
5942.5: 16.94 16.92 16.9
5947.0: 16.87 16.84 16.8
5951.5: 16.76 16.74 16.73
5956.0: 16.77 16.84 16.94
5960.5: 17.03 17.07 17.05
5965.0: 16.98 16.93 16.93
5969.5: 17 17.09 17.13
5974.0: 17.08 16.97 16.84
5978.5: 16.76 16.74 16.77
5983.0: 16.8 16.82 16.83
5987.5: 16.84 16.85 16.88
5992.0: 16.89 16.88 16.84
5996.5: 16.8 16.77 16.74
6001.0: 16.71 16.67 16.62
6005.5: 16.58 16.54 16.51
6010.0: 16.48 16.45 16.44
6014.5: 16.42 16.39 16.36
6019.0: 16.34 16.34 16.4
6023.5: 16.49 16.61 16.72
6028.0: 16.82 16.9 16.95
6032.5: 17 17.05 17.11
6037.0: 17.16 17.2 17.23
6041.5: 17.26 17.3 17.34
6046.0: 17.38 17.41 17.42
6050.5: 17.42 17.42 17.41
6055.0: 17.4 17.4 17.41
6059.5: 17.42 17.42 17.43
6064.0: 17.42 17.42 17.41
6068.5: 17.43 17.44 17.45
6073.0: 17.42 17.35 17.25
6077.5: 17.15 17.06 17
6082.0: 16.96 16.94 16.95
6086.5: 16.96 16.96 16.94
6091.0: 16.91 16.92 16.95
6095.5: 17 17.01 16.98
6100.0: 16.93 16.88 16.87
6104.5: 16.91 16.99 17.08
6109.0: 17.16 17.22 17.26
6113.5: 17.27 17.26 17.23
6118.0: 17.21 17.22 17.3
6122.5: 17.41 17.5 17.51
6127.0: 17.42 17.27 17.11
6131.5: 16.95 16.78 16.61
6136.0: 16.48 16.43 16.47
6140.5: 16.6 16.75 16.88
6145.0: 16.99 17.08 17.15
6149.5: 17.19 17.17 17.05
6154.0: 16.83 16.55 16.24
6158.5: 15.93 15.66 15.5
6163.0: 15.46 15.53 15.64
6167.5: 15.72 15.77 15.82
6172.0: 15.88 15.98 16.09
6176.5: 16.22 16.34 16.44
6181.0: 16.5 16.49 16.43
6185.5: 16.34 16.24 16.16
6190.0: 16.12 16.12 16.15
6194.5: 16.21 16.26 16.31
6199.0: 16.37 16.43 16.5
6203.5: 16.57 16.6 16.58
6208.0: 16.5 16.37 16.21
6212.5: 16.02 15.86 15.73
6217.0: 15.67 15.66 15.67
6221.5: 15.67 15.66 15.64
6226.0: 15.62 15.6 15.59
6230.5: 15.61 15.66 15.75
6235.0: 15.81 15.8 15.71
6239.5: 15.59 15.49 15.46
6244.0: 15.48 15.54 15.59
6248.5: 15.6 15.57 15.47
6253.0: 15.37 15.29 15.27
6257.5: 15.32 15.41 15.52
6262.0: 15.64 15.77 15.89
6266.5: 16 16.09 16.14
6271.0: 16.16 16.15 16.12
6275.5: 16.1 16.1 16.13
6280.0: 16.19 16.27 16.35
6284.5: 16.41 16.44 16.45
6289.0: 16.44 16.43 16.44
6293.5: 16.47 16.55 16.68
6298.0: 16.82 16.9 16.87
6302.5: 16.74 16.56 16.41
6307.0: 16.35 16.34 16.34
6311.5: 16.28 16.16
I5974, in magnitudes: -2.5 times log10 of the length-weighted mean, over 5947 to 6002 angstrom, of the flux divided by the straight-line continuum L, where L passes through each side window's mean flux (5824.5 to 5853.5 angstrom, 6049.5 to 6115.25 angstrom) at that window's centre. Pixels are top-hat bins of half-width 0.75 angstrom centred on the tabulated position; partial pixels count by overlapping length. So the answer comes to 0.02 mag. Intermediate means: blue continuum 17.4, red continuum 17.2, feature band 16.9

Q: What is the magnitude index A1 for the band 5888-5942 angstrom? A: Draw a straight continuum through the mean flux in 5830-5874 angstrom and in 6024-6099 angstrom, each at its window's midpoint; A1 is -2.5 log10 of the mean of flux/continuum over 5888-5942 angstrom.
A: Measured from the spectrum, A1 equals 0.06 mag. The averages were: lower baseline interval 17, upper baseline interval 17.2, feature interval 16.2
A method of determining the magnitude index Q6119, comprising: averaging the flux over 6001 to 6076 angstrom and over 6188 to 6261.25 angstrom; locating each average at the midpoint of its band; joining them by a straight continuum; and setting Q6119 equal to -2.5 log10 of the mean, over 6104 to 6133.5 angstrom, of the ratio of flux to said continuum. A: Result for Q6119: -0.05 mag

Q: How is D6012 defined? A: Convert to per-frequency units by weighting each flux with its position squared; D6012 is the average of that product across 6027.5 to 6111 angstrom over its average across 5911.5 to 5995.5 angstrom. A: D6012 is 1.06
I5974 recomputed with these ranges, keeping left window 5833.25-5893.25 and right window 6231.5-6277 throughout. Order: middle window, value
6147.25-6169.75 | -0.02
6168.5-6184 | -0.02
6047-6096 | -0.07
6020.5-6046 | -0.05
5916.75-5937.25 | -0.02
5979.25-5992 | -0.03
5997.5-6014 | -0.02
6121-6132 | -0.08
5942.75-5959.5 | -0.03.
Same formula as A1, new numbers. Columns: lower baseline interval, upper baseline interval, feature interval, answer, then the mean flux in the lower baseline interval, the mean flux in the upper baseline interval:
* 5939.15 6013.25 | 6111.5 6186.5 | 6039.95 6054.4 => -0.04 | 16.8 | 16.6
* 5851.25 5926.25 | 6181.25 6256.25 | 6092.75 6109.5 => -0.06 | 16.3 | 15.9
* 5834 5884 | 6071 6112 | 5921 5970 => 0.01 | 16.9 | 17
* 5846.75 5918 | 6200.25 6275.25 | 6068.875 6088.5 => -0.07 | 16.3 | 15.8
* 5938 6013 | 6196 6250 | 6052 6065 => -0.06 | 16.8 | 15.9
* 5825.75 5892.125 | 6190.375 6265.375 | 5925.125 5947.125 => -0.01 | 16.8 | 15.8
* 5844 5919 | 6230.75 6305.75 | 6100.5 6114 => -0.06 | 16.3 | 16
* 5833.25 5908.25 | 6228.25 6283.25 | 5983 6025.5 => -0.03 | 16.4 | 15.8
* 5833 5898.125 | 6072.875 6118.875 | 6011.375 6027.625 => 0.03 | 16.5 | 17.1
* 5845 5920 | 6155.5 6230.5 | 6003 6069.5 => -0.05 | 16.3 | 16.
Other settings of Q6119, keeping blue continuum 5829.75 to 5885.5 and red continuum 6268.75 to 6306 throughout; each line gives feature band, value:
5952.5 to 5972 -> -0.01 mag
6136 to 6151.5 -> -0.02 mag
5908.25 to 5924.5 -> 0.01 mag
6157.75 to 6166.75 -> 0.06 mag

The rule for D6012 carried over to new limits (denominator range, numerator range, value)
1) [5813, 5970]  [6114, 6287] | 1.07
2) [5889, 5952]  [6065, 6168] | 1.10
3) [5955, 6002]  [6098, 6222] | 1.04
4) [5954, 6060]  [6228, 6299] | 1.02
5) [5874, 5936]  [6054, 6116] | 1.12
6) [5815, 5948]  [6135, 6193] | 1.08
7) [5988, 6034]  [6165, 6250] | 1.02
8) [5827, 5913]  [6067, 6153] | 1.12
